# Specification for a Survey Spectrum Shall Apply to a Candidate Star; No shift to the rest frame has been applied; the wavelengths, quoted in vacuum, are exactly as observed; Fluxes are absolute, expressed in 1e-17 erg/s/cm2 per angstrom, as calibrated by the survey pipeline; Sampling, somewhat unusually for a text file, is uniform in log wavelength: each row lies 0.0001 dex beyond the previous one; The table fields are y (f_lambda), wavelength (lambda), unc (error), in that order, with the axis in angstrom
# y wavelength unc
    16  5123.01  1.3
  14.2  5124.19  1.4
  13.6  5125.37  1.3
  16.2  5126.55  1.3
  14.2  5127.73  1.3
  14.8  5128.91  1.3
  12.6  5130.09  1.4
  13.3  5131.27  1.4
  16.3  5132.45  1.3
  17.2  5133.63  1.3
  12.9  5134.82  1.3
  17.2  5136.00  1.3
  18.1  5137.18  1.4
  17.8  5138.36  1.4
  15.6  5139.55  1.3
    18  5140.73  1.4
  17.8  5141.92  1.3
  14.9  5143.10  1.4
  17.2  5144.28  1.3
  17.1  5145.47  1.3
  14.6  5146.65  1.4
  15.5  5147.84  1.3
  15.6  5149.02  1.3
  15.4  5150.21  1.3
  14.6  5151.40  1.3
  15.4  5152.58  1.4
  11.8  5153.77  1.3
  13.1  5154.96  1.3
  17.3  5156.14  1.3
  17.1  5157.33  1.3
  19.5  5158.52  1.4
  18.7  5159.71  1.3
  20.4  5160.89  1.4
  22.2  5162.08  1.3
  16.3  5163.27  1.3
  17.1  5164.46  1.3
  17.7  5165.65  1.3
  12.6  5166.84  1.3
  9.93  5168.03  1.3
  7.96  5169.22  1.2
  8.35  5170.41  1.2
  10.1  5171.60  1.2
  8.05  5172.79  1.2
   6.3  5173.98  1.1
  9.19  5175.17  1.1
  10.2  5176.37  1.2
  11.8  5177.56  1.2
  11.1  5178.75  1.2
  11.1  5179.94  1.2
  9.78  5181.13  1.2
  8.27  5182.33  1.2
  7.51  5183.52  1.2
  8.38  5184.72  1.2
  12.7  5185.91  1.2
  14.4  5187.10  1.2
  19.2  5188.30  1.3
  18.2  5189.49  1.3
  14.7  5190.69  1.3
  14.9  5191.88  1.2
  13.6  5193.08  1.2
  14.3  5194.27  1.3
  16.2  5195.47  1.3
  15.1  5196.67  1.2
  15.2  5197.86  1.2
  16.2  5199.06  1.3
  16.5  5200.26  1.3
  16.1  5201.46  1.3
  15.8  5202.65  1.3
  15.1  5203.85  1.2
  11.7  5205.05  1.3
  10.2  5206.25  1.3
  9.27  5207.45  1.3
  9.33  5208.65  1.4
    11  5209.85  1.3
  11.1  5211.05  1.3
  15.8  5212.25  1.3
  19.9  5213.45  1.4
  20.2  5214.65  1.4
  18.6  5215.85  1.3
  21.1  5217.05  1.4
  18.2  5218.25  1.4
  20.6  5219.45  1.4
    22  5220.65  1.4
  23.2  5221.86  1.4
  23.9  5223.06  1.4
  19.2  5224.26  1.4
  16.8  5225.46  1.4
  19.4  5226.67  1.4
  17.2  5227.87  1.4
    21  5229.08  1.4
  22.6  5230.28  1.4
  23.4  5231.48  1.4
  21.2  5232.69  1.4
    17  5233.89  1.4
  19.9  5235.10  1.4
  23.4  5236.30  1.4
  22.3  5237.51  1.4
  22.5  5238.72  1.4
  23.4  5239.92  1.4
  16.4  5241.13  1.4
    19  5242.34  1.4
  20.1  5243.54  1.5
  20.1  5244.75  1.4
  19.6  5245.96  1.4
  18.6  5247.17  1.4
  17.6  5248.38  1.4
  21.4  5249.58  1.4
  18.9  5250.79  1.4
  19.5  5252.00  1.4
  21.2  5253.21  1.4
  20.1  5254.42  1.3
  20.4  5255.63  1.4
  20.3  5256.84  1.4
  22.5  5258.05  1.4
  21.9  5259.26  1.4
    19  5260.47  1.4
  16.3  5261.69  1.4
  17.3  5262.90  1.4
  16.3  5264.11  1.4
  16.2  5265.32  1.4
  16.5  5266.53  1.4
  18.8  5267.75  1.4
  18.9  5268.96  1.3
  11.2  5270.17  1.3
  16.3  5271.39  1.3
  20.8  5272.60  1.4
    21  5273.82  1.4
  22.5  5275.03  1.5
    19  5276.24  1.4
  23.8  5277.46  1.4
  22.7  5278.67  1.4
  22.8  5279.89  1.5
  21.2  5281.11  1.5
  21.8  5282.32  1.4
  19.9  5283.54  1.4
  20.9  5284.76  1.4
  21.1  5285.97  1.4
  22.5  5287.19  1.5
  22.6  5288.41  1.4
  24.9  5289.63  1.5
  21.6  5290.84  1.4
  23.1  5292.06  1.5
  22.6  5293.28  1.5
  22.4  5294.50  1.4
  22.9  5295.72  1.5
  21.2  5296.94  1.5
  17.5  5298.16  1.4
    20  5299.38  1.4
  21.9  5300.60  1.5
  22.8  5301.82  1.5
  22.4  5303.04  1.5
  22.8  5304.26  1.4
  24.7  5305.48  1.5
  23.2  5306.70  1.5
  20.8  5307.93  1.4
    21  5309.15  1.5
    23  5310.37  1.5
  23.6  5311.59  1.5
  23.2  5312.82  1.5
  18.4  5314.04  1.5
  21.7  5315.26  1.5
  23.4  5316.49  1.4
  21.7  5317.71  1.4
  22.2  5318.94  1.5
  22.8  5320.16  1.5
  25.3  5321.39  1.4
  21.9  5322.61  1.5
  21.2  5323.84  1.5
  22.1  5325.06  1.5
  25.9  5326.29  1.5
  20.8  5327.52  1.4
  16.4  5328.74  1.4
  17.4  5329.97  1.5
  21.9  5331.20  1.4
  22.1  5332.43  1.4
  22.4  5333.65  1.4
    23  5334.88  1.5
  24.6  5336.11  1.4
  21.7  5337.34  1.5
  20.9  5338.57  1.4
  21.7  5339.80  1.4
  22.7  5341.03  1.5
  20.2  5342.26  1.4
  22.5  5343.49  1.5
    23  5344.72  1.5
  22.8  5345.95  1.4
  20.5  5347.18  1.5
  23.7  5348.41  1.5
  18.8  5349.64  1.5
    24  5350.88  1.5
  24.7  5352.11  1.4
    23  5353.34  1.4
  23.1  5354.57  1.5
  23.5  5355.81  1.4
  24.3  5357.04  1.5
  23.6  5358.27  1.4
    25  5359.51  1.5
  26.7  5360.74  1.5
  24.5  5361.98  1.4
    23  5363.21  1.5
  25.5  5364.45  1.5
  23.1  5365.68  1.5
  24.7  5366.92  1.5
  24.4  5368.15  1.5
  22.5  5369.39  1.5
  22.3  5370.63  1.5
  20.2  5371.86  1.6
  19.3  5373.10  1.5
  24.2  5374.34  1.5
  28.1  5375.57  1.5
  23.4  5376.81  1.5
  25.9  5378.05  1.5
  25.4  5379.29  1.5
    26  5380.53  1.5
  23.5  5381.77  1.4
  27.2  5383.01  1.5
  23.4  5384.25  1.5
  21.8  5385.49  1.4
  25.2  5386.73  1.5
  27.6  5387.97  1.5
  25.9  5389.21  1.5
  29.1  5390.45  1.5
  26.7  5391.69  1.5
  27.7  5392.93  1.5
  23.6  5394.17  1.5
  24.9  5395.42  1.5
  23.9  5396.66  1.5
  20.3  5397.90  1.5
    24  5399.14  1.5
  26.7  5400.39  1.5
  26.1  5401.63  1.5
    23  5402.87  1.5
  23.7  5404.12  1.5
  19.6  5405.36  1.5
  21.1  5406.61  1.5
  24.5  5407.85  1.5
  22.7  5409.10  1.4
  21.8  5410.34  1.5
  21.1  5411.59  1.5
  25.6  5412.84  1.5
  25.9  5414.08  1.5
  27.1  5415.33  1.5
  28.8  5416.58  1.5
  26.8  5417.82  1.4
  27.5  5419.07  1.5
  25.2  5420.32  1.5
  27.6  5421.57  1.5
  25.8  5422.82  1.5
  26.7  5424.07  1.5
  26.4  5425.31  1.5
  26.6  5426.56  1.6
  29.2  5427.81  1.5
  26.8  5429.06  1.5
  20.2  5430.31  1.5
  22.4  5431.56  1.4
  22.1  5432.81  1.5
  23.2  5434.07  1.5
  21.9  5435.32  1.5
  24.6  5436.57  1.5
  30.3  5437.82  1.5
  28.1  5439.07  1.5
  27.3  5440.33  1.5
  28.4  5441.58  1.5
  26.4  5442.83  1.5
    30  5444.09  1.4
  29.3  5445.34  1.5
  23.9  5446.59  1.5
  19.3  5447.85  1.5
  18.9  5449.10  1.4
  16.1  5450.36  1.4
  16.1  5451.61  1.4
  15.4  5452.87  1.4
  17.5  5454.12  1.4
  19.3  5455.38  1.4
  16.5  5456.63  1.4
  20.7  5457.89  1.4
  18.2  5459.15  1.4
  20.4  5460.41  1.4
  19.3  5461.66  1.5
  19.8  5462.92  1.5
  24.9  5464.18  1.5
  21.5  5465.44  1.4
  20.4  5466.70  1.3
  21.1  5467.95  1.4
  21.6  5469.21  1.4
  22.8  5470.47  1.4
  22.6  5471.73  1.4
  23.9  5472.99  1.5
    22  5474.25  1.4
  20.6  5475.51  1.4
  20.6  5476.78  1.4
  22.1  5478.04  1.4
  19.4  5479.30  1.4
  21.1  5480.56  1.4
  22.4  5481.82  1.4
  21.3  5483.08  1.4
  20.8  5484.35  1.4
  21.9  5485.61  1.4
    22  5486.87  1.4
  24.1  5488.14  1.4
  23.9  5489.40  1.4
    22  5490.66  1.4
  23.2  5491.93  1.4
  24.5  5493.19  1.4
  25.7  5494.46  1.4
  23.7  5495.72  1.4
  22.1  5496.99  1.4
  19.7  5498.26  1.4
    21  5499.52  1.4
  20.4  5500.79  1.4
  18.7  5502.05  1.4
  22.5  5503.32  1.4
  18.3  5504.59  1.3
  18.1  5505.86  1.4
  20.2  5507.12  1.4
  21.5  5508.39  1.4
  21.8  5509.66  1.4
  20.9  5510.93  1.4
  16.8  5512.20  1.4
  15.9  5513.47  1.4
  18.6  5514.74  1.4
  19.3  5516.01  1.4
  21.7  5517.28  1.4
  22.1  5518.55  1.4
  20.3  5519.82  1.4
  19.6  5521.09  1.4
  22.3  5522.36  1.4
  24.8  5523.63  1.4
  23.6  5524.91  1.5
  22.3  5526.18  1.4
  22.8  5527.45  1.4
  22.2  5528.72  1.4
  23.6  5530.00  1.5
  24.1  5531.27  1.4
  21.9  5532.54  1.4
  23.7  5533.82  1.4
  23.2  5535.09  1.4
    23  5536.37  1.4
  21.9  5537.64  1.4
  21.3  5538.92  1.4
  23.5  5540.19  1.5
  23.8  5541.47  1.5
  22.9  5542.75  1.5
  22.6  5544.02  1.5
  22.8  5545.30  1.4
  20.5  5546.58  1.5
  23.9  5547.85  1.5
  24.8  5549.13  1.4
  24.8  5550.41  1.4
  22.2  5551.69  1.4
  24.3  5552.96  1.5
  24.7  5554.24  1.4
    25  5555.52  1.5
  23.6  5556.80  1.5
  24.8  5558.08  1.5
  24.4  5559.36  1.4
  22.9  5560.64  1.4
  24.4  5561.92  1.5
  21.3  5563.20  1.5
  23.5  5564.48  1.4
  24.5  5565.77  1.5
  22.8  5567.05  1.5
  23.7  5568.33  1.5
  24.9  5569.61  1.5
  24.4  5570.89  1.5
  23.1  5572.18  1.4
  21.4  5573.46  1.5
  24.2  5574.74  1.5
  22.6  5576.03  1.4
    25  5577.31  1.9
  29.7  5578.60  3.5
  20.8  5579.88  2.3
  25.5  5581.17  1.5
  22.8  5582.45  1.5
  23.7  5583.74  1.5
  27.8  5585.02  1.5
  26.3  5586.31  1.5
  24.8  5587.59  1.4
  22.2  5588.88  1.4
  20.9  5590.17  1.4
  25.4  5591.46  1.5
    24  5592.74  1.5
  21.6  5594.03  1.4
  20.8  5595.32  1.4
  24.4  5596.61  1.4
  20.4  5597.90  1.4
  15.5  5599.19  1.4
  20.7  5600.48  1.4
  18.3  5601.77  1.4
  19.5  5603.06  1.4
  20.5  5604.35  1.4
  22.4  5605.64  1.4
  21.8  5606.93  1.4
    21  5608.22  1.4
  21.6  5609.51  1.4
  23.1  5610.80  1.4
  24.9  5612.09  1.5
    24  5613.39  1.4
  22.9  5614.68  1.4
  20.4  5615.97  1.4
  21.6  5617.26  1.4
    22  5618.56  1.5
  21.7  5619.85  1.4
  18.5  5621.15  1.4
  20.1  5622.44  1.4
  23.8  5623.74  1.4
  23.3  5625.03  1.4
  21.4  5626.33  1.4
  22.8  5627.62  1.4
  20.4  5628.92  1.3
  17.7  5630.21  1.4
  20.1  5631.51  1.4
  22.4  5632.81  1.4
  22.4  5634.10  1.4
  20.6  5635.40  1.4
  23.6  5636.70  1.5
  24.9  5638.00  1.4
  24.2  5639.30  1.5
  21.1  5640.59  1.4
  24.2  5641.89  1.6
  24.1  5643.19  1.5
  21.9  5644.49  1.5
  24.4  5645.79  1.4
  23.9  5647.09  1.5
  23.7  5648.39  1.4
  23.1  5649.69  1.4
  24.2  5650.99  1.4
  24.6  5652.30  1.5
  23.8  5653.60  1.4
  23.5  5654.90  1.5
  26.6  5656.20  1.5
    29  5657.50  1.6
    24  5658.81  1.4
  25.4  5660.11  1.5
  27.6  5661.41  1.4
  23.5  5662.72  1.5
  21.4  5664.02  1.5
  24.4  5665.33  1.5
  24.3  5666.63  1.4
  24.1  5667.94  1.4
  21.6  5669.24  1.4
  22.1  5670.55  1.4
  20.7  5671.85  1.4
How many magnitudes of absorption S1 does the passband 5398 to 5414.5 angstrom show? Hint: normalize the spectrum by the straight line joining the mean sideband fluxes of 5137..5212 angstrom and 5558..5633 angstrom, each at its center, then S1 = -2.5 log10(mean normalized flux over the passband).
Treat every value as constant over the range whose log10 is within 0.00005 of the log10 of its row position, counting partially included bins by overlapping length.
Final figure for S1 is -0.24 mag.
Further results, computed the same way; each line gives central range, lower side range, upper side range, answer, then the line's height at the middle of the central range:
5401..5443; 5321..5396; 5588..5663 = -0.09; 23.2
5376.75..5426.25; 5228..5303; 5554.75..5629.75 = -0.17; 21.4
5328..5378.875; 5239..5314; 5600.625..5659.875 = -0.09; 21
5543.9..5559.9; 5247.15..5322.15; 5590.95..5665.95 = -0.07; 22.2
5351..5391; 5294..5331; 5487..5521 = -0.13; 21.6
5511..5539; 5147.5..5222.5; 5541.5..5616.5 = 0.02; 21.9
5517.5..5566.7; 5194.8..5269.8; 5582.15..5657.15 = -0.07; 21.7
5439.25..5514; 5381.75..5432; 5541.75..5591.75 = 0.15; 24.5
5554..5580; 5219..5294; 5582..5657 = -0.08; 22.2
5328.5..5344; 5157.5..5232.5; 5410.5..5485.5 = -0.10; 19.6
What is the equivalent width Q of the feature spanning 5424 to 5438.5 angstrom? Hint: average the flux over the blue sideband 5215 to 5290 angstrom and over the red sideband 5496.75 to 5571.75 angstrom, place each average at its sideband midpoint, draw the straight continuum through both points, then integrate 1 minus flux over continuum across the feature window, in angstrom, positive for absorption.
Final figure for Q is -2.4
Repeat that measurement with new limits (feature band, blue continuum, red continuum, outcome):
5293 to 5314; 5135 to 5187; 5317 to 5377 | -1.4 angstrom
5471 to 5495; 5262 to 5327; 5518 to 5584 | 0.5 angstrom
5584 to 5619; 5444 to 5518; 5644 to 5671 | 1.4 angstrom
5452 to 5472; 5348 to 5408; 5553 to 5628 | 3.0 angstrom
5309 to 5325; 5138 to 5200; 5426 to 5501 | -3.5 angstrom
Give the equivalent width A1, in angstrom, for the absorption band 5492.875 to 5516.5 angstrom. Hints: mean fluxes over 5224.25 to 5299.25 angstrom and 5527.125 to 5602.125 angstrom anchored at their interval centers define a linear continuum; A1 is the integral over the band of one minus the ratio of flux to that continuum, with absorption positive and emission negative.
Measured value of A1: 2.3 angstrom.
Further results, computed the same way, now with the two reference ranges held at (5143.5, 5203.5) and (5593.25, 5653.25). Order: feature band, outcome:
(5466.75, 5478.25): -1.5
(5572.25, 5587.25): -2.3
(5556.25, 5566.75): -1.4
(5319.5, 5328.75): -3.2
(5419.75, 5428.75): -4.1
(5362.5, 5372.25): -3.3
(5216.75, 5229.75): -4.7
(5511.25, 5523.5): 0.1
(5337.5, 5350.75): -3.7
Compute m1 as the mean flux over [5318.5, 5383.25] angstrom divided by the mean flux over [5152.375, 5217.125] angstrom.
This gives 1.66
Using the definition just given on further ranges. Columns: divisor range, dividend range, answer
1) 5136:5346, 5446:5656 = 1.20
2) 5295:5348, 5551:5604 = 1.06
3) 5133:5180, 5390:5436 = 1.69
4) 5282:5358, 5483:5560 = 1.00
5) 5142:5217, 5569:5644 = 1.60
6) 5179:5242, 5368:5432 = 1.49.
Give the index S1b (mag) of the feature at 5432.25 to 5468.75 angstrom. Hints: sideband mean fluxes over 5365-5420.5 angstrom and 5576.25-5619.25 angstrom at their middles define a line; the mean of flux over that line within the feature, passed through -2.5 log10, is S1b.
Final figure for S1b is 0.09 mag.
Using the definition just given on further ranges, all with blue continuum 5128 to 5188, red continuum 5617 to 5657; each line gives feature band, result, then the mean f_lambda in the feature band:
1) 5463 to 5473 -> -0.131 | 22.1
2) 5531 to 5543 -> -0.102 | 22.9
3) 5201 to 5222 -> -0.063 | 15.9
